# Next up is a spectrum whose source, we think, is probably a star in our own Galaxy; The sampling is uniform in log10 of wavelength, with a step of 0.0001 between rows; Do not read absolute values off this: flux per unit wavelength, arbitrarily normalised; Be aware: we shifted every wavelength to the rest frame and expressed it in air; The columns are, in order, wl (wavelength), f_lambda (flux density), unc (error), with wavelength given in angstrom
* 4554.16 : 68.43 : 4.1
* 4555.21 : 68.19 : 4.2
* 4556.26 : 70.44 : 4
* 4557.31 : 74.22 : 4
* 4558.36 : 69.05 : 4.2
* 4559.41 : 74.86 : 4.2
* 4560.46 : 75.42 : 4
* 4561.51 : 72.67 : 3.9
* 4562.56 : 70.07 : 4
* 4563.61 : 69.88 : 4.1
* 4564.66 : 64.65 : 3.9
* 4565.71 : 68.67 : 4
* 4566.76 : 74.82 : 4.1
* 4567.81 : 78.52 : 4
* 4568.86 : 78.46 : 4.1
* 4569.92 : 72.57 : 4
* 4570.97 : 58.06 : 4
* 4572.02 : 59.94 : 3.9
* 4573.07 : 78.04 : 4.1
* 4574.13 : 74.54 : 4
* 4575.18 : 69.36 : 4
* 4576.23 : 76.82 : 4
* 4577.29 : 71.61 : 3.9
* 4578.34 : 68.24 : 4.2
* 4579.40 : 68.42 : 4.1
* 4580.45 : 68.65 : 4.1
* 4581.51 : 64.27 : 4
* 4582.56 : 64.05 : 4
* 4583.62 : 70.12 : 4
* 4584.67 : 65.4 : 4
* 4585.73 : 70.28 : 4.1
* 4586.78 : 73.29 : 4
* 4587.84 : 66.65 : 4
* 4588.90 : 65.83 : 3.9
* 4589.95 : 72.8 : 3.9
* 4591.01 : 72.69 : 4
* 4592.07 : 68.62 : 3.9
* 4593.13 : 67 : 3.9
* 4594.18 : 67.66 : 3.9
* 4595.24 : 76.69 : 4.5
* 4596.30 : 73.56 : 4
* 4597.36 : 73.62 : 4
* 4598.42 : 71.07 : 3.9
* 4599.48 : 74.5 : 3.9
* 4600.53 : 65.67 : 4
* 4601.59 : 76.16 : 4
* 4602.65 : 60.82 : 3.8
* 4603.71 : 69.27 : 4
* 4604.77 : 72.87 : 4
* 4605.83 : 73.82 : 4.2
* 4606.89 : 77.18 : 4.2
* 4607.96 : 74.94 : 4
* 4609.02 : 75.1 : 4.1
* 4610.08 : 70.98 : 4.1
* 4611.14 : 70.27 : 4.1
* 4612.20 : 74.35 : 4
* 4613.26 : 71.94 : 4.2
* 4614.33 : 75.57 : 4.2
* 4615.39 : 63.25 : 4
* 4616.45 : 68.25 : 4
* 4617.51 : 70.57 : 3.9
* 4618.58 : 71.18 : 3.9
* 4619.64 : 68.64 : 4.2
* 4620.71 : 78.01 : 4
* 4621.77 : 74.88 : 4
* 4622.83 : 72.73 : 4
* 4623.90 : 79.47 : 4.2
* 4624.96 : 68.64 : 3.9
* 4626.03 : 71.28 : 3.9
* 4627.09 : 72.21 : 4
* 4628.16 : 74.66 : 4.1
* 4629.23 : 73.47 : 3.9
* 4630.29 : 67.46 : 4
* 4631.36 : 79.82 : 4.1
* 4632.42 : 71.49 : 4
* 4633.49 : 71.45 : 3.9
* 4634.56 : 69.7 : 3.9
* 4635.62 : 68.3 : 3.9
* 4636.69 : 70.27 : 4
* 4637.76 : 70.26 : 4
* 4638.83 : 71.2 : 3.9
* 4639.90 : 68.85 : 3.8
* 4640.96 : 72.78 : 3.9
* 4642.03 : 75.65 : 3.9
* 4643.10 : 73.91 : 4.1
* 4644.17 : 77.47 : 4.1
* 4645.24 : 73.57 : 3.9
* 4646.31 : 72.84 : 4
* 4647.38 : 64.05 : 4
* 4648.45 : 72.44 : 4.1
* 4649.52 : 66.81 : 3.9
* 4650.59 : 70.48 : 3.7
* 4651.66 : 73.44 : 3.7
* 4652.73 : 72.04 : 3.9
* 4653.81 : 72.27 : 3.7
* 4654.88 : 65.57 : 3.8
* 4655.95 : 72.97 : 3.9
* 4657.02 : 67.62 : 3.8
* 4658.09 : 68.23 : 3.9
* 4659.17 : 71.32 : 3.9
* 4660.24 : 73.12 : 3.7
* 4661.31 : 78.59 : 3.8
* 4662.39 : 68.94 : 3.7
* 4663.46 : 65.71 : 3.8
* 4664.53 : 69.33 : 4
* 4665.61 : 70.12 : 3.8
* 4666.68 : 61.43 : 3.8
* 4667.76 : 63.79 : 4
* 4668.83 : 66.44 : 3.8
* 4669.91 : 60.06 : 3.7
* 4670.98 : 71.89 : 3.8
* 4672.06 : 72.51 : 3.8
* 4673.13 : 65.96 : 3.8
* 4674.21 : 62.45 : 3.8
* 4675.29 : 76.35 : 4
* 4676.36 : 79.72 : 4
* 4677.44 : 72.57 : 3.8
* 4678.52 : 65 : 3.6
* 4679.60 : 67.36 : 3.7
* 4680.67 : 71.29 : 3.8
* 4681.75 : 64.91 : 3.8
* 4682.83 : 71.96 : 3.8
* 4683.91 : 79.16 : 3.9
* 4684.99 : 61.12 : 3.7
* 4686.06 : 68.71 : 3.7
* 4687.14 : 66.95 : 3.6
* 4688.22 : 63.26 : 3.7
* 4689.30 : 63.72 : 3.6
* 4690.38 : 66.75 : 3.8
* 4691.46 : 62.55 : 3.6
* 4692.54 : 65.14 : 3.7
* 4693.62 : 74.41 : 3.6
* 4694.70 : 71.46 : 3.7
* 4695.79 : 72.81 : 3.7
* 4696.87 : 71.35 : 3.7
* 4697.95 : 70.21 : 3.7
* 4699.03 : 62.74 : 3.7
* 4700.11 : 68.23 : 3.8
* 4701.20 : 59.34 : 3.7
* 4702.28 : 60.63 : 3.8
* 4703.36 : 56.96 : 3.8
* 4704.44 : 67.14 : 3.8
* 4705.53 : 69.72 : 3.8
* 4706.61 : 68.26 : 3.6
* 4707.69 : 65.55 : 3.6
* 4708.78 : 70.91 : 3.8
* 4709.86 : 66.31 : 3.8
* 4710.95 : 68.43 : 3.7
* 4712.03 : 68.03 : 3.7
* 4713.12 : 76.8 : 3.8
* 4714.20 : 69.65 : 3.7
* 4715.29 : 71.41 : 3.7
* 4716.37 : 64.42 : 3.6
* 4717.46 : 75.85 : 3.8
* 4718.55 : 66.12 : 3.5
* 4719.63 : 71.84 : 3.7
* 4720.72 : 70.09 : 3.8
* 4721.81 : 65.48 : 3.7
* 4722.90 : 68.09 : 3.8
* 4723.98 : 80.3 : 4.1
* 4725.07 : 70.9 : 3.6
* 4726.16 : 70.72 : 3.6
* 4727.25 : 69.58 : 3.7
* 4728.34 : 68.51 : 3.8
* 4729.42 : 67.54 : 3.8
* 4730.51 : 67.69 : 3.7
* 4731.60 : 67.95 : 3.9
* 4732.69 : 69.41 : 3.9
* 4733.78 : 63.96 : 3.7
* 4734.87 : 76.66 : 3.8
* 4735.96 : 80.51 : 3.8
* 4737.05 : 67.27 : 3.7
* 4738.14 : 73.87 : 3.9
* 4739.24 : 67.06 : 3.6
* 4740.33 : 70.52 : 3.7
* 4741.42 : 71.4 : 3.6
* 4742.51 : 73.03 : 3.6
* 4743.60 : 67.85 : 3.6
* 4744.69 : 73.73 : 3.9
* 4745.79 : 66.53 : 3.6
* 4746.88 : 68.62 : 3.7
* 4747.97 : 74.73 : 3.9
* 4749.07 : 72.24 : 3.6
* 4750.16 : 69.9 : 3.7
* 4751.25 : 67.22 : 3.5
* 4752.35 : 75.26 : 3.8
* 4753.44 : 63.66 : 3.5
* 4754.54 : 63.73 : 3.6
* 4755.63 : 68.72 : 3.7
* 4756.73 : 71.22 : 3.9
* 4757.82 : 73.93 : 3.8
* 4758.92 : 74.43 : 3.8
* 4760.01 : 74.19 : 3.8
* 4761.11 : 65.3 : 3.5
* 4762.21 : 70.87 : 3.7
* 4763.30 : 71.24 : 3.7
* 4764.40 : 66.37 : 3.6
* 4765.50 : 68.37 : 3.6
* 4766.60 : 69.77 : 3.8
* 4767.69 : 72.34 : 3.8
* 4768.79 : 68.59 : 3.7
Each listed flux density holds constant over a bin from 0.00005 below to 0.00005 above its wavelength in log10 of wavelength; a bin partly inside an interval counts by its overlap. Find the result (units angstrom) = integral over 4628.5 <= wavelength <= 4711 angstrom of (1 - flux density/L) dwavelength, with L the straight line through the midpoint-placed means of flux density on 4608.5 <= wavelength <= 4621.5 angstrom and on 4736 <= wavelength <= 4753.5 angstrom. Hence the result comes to 2.33 angstrom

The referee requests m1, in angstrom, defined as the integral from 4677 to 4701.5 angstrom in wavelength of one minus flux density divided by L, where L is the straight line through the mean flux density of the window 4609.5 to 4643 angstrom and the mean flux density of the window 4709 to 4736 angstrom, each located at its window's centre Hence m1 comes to 1.0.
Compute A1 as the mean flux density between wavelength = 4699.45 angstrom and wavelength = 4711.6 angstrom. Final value 65.6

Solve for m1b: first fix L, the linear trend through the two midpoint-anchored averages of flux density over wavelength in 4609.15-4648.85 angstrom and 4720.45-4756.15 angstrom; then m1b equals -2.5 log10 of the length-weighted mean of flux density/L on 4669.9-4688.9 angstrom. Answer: 0.03 mag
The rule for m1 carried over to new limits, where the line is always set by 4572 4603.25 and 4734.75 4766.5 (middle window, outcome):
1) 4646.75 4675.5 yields 0.5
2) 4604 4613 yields -0.4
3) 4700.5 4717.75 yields 0.7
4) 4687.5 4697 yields 0.3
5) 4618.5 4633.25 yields -0.6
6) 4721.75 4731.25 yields 0.1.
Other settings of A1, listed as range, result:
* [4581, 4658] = 71.2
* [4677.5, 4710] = 67.2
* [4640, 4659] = 71.2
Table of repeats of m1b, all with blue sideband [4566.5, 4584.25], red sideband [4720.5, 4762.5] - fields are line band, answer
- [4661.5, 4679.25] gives 0.03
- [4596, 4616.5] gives -0.02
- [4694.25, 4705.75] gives 0.06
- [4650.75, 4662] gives -0.02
